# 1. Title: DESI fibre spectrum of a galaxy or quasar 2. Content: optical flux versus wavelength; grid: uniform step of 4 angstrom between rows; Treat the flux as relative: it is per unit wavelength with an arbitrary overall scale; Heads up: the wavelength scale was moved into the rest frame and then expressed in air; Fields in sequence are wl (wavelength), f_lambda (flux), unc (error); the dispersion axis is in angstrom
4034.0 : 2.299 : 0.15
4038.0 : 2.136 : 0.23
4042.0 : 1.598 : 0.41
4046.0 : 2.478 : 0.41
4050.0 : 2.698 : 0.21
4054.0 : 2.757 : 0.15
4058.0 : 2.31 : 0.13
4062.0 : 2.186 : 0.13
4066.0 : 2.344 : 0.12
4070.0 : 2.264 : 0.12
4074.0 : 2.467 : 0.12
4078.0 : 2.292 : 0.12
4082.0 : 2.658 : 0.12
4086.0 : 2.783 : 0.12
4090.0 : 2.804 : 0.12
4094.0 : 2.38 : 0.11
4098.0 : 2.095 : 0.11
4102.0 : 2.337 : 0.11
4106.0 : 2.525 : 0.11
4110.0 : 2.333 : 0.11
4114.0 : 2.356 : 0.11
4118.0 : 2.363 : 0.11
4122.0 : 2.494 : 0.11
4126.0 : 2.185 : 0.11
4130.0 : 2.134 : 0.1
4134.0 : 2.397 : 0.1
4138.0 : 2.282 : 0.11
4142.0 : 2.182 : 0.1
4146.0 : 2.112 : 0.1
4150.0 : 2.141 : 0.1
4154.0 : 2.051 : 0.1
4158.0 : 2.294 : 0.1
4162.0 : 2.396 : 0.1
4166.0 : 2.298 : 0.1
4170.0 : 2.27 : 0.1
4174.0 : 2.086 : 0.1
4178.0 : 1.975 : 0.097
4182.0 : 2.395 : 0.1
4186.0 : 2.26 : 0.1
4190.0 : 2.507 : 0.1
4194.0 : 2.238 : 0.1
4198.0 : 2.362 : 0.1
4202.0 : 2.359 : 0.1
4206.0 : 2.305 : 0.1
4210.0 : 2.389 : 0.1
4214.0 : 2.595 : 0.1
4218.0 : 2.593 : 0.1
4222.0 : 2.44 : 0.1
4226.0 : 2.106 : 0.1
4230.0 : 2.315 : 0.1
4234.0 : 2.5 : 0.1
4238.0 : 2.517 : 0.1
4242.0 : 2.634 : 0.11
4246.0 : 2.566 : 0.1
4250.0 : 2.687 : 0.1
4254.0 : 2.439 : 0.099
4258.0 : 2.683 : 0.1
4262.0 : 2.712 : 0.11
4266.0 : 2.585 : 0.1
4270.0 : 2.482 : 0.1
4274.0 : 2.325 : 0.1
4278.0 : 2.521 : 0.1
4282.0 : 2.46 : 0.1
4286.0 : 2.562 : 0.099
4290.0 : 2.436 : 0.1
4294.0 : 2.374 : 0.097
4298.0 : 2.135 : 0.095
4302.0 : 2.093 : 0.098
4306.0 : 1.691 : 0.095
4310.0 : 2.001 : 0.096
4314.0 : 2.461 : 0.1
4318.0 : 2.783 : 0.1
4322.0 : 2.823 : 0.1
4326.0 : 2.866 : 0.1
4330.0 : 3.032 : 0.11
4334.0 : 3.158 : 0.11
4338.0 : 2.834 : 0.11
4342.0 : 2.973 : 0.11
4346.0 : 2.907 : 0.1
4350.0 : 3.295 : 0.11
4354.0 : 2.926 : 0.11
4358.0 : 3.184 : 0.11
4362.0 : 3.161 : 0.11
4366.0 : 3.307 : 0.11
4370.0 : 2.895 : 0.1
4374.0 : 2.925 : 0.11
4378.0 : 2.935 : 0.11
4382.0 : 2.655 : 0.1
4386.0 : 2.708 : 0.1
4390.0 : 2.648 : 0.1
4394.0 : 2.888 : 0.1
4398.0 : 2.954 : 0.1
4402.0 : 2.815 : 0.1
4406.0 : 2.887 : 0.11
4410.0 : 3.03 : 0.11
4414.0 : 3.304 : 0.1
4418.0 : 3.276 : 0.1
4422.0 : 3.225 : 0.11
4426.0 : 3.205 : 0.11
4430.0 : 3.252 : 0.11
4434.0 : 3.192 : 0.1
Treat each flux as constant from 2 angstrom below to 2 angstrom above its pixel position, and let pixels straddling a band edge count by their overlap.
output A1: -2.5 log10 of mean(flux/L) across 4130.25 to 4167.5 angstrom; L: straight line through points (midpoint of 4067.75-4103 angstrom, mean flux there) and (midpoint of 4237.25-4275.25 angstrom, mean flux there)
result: 0.122 mag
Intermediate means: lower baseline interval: 2.46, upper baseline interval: 2.57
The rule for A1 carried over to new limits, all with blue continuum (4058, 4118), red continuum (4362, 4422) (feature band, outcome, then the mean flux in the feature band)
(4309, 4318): 0.18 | 2.38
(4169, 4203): 0.14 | 2.27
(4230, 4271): 0.06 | 2.57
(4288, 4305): 0.24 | 2.23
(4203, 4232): 0.11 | 2.39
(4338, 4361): -0.06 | 3.04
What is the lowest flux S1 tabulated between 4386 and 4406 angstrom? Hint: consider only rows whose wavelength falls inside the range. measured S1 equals 2.648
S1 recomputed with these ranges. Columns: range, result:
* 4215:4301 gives 2.106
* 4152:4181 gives 1.975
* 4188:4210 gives 2.238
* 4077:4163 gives 2.051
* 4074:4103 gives 2.095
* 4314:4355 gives 2.461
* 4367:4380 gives 2.895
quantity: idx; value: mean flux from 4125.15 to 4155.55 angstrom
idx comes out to 2.19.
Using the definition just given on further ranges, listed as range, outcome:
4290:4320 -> 2.23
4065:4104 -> 2.44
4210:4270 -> 2.52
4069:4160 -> 2.35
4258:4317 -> 2.36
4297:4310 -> 1.96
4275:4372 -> 2.7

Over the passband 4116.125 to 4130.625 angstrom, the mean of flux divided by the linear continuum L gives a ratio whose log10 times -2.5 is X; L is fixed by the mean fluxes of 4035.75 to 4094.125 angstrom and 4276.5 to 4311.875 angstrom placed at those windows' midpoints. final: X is 0.03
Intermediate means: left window 2.41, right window 2.25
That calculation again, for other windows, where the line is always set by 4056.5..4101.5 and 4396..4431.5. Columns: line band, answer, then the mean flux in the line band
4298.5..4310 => 0.427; 1.94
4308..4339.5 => 0.068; 2.74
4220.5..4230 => 0.193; 2.27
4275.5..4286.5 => 0.135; 2.5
